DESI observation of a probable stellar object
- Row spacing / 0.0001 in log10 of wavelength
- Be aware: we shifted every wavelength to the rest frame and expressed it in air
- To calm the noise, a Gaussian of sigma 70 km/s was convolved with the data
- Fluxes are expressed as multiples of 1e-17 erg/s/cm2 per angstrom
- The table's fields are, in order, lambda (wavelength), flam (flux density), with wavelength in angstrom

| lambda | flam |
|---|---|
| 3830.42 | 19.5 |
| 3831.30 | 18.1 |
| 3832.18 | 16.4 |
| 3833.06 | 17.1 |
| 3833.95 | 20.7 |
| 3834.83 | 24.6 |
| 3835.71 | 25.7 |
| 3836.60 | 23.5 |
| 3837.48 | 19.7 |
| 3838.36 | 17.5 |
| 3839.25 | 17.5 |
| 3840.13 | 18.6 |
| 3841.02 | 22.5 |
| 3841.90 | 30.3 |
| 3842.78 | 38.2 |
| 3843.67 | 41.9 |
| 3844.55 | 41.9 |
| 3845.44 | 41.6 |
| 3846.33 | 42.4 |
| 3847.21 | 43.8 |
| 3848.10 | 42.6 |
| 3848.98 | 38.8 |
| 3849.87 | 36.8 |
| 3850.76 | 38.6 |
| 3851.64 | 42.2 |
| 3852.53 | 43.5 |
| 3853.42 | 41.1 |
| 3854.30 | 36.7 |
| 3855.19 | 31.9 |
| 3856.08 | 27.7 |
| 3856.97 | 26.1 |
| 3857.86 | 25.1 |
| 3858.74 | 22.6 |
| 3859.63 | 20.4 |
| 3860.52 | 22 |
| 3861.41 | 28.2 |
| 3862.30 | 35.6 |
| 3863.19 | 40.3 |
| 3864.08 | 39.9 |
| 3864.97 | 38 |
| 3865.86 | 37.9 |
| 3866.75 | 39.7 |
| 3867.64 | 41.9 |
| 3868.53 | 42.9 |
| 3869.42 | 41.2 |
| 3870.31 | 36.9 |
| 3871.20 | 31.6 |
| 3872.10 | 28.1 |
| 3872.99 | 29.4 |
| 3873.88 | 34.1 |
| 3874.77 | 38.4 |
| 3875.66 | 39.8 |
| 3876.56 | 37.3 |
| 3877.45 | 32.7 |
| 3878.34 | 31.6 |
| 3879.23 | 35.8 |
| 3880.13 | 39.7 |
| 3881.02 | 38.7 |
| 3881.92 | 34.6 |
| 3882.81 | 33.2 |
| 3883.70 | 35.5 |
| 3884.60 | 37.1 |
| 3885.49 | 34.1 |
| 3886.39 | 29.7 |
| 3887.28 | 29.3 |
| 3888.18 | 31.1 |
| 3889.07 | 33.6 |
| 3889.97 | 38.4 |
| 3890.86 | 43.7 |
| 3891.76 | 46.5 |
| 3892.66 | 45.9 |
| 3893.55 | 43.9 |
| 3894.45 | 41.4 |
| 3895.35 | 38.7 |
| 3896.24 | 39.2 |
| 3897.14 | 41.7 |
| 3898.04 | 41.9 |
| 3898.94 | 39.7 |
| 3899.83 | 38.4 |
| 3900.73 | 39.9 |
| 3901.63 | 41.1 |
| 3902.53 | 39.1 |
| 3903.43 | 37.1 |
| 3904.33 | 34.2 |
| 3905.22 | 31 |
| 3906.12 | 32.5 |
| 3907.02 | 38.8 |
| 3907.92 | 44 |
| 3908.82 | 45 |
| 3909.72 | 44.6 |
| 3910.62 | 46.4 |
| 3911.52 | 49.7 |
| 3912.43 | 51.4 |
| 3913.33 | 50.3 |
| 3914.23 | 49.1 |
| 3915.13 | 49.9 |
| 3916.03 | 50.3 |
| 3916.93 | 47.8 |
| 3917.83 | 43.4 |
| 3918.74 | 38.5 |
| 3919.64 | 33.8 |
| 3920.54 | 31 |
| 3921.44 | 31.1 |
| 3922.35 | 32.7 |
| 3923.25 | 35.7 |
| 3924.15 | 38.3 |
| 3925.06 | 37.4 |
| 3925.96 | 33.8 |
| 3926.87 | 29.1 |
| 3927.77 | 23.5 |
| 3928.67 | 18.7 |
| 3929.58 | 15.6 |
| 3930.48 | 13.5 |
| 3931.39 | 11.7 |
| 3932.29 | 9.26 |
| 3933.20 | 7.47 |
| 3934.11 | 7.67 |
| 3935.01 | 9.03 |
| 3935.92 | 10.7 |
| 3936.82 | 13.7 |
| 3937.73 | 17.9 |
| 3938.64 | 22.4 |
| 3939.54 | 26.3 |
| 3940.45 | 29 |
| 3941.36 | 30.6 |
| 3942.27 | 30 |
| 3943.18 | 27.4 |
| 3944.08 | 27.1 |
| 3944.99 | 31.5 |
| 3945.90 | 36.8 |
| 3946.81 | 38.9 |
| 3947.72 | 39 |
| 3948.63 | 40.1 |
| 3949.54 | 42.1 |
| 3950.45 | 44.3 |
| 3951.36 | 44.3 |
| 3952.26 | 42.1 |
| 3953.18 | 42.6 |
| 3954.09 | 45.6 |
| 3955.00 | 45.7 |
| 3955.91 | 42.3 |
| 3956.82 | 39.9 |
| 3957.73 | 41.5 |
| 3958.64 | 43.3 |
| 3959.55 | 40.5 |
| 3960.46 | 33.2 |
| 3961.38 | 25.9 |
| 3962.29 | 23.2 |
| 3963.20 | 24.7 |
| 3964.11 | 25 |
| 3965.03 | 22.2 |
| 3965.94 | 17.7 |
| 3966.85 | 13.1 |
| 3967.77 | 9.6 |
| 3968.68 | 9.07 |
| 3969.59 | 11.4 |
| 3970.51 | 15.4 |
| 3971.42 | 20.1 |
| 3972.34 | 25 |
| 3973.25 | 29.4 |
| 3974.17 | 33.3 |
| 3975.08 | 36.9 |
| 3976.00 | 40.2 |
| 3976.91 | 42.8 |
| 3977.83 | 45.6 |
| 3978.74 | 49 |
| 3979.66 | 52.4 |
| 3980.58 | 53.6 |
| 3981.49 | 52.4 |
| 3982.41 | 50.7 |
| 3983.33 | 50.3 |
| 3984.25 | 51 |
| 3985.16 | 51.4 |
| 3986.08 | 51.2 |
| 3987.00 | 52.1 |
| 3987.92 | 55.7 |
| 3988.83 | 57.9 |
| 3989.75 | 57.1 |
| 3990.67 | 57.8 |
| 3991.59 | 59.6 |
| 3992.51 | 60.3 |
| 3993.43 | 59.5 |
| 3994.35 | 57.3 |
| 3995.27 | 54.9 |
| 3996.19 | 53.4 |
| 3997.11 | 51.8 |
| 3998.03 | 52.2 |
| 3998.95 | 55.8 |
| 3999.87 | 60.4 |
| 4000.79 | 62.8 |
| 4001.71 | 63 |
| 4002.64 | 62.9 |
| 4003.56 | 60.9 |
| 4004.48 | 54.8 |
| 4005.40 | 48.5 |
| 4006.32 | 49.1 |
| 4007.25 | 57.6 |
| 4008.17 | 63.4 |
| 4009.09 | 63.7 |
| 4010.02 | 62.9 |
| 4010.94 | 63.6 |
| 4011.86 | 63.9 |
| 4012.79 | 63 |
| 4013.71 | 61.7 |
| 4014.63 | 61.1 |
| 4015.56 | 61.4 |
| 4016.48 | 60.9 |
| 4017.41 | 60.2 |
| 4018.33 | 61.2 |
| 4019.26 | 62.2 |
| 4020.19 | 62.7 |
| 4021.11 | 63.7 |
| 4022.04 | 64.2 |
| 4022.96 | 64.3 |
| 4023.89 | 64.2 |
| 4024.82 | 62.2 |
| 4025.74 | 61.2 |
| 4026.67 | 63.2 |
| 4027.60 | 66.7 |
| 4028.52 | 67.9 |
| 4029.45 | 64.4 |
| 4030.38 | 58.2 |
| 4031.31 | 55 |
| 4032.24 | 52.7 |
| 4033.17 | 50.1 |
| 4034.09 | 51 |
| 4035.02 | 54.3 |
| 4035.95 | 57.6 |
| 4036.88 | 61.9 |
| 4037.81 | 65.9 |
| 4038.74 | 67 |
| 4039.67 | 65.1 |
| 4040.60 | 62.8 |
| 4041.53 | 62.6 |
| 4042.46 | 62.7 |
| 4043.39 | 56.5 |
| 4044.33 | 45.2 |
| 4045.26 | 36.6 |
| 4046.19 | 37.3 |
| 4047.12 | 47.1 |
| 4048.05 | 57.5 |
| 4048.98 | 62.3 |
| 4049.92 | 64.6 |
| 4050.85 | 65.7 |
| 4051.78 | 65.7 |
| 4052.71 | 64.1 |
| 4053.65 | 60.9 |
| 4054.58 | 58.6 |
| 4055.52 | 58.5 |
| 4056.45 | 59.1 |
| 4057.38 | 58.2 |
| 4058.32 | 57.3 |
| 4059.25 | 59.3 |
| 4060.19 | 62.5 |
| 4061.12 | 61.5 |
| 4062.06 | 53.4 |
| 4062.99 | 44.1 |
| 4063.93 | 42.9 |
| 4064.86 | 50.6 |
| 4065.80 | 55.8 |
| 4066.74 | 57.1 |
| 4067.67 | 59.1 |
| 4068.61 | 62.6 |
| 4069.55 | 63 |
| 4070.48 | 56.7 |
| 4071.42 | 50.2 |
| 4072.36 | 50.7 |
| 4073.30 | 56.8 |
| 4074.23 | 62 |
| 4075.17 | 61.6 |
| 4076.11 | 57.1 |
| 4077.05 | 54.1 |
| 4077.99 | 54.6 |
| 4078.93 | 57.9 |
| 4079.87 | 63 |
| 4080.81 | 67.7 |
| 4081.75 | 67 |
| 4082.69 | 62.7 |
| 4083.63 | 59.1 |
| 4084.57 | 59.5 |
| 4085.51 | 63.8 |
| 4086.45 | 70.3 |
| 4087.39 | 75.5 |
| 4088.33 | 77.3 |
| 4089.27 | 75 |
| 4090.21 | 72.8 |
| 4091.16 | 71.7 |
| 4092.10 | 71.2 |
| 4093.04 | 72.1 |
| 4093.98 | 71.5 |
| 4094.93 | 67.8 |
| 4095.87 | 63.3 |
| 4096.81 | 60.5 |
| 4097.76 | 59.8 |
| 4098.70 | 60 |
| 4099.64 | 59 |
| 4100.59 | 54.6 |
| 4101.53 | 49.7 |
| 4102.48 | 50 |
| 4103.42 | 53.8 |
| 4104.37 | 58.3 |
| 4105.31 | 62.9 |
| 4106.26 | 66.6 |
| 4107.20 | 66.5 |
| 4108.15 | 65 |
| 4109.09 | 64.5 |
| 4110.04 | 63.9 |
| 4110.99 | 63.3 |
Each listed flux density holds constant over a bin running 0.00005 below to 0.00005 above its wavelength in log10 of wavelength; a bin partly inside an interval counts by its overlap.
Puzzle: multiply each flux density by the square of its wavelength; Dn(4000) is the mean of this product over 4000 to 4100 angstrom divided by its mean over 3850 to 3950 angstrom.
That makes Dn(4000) 1.9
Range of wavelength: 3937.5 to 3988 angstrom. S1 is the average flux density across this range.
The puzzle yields 35.4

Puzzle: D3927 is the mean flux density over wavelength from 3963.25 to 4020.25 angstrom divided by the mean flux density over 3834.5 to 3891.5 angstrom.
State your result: 1.44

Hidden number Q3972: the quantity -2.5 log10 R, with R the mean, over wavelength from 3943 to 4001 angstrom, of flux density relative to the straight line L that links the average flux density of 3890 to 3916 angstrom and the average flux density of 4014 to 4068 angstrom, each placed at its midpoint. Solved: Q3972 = 0.23 mag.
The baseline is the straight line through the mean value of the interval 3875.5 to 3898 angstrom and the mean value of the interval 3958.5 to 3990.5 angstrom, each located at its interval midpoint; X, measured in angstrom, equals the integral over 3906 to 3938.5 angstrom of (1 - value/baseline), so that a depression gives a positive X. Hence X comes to 4.76 angstrom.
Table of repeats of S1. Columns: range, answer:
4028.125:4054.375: 57.9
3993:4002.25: 57.1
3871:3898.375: 36.7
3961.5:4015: 46.7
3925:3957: 28.3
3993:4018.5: 59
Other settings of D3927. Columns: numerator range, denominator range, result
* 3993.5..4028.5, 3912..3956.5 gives 1.88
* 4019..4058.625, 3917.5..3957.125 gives 1.99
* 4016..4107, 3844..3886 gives 1.68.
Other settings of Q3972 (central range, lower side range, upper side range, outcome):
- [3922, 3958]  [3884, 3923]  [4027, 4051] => 0.47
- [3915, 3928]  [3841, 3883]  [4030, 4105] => 0.15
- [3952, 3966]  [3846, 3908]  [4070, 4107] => 0.30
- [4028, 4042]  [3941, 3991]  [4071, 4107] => -0.16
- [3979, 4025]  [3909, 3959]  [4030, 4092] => -0.23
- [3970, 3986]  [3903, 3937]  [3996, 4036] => 0.19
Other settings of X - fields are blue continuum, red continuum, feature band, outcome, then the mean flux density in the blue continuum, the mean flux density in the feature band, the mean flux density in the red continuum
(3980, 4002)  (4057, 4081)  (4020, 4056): -1.9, 55.4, 59.3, 56.8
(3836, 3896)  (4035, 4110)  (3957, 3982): 8.7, 34.8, 31.1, 60.2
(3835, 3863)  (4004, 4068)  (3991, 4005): -1.2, 31.8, 57.9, 58.7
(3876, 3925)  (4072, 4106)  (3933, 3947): 6.8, 39.2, 22.9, 62.7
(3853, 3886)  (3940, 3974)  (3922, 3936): 4.8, 34.3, 21.1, 31.1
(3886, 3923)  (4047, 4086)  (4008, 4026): -3.3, 40.4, 62.6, 58.6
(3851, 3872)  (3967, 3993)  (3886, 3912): -1.9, 34.4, 39.6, 41.9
